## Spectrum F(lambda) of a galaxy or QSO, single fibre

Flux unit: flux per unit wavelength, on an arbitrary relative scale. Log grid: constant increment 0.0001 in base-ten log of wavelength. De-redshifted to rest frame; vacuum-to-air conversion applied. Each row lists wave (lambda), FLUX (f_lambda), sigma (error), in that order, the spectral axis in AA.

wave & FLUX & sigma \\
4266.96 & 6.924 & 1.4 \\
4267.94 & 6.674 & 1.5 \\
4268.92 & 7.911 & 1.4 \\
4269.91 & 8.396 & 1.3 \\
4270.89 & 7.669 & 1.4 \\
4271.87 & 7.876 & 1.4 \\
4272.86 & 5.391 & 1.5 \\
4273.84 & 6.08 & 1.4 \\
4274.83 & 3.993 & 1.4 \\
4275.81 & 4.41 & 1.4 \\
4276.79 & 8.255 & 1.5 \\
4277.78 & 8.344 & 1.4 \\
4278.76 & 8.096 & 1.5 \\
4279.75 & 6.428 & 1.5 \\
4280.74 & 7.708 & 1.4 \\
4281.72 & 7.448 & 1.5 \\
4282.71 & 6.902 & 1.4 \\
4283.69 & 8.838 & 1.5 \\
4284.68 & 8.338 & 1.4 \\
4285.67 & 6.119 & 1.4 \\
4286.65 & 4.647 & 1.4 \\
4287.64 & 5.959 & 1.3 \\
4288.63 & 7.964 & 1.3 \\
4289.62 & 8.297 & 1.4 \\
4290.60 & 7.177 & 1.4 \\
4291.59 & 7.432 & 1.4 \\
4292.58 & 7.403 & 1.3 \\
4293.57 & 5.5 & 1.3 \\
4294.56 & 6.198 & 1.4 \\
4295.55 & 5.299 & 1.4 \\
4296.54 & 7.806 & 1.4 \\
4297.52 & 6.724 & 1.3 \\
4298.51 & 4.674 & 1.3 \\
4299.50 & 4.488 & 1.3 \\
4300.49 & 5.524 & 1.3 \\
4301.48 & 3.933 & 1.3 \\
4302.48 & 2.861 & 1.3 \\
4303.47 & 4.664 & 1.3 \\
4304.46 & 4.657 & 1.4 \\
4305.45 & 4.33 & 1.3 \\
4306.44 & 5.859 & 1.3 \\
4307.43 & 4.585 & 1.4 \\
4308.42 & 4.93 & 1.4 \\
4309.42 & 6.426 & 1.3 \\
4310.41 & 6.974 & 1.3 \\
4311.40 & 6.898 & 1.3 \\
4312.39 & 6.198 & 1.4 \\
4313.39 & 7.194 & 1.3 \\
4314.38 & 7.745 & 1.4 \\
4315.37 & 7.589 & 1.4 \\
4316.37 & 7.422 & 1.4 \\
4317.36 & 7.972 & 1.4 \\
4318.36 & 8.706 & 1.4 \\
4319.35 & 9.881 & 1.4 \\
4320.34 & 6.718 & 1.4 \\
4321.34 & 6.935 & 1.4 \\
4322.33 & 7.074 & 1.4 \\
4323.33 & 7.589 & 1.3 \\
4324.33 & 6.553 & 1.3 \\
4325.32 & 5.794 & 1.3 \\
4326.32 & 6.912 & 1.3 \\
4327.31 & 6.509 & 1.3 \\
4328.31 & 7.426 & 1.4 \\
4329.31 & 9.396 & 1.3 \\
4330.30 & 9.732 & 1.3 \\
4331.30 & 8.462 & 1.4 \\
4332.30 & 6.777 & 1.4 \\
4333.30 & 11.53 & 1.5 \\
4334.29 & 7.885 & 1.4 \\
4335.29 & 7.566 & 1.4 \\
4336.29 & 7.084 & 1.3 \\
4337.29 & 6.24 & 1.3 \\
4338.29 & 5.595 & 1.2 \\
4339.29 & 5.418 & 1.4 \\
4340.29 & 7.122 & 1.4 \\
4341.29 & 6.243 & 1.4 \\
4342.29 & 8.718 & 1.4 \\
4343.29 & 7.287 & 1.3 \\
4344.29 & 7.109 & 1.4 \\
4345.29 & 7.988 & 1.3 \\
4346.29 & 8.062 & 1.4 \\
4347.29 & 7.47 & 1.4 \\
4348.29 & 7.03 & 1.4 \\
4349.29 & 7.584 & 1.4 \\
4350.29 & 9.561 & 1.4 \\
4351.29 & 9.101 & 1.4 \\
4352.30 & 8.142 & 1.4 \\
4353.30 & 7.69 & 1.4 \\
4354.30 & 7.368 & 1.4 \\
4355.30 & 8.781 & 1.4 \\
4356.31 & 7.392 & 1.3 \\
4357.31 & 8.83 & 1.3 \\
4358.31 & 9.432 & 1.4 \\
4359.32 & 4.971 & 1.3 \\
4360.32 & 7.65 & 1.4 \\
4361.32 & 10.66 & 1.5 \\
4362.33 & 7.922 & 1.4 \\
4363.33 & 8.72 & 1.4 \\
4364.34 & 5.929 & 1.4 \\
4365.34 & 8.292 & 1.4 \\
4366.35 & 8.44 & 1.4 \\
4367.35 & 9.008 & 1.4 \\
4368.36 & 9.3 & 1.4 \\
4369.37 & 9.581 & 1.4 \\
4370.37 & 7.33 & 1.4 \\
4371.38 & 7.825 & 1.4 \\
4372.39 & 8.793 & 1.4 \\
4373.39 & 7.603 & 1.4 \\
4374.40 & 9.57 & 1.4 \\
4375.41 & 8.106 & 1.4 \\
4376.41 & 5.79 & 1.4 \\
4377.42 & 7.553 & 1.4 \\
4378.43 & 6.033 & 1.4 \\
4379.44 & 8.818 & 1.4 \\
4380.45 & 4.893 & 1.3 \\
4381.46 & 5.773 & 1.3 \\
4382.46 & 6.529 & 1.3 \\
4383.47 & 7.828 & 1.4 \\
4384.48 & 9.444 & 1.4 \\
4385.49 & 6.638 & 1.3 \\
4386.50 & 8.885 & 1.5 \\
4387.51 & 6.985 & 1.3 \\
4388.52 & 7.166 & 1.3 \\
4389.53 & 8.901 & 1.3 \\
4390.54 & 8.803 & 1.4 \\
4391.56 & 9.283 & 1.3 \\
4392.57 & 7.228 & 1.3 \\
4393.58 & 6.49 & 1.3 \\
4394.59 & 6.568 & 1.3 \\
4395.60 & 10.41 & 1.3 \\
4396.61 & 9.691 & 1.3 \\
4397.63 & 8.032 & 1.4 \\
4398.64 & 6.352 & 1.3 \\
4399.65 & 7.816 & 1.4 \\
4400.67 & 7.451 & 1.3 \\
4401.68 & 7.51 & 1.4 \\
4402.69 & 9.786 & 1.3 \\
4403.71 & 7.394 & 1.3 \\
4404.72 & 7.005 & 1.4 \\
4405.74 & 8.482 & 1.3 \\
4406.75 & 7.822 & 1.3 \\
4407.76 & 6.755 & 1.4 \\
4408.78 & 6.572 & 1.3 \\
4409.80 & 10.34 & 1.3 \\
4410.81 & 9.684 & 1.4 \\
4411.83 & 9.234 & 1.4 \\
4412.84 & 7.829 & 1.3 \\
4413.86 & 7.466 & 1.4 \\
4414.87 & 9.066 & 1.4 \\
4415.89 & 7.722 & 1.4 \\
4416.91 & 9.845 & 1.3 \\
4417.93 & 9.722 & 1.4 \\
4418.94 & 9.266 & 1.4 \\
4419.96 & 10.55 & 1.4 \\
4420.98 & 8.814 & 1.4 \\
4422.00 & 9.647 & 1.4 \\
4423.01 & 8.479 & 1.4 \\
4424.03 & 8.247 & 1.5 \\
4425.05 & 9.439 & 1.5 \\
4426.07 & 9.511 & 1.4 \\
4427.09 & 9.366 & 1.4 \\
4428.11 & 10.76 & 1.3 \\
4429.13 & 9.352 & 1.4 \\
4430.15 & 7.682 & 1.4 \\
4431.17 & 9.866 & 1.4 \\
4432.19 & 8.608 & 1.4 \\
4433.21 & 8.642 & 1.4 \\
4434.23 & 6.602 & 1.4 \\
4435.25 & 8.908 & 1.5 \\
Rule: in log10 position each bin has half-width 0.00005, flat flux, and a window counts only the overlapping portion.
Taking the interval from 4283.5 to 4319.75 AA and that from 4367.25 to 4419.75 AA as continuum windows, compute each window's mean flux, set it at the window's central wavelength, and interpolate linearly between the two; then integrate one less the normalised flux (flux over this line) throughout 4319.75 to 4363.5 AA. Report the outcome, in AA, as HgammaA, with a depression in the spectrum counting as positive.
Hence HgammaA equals -3.52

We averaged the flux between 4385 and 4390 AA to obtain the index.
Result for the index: 7.71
